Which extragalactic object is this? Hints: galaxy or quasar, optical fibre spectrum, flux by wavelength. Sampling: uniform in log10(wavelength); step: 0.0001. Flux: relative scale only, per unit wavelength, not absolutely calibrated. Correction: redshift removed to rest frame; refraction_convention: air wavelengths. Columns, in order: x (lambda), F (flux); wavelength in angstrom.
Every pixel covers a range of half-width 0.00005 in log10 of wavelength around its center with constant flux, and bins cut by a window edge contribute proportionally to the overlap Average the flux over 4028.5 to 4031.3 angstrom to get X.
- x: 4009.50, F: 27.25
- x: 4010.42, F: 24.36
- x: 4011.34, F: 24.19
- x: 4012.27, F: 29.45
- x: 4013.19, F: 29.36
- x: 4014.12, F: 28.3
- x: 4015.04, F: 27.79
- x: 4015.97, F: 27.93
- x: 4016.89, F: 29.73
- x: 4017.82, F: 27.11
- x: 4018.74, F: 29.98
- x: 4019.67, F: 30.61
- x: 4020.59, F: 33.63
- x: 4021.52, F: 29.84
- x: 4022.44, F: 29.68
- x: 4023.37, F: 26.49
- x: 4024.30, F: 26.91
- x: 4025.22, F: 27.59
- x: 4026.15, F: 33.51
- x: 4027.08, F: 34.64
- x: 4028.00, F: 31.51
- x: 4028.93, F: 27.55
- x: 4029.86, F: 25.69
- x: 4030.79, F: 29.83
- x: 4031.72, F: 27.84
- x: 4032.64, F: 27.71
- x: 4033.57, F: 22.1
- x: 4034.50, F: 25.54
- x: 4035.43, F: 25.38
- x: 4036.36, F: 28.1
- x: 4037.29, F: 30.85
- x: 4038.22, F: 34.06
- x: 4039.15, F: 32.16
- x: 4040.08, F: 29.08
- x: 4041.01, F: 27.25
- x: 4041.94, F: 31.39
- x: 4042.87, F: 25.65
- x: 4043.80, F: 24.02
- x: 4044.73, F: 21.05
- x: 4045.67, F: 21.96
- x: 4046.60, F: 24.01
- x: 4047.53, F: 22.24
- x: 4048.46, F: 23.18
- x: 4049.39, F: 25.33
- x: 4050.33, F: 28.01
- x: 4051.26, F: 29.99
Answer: 27.6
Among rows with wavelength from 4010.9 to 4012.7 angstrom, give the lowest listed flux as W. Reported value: 24.19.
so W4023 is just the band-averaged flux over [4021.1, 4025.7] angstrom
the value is 28.1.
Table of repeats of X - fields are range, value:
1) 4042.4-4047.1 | 23.3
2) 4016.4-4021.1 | 30.2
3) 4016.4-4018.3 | 28.5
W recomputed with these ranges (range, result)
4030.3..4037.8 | 22.1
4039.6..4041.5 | 27.25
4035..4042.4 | 25.38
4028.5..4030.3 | 25.69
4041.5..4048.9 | 21.05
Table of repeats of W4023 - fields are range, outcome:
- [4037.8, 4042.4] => 30.8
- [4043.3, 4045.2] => 22.6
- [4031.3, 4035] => 25.8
